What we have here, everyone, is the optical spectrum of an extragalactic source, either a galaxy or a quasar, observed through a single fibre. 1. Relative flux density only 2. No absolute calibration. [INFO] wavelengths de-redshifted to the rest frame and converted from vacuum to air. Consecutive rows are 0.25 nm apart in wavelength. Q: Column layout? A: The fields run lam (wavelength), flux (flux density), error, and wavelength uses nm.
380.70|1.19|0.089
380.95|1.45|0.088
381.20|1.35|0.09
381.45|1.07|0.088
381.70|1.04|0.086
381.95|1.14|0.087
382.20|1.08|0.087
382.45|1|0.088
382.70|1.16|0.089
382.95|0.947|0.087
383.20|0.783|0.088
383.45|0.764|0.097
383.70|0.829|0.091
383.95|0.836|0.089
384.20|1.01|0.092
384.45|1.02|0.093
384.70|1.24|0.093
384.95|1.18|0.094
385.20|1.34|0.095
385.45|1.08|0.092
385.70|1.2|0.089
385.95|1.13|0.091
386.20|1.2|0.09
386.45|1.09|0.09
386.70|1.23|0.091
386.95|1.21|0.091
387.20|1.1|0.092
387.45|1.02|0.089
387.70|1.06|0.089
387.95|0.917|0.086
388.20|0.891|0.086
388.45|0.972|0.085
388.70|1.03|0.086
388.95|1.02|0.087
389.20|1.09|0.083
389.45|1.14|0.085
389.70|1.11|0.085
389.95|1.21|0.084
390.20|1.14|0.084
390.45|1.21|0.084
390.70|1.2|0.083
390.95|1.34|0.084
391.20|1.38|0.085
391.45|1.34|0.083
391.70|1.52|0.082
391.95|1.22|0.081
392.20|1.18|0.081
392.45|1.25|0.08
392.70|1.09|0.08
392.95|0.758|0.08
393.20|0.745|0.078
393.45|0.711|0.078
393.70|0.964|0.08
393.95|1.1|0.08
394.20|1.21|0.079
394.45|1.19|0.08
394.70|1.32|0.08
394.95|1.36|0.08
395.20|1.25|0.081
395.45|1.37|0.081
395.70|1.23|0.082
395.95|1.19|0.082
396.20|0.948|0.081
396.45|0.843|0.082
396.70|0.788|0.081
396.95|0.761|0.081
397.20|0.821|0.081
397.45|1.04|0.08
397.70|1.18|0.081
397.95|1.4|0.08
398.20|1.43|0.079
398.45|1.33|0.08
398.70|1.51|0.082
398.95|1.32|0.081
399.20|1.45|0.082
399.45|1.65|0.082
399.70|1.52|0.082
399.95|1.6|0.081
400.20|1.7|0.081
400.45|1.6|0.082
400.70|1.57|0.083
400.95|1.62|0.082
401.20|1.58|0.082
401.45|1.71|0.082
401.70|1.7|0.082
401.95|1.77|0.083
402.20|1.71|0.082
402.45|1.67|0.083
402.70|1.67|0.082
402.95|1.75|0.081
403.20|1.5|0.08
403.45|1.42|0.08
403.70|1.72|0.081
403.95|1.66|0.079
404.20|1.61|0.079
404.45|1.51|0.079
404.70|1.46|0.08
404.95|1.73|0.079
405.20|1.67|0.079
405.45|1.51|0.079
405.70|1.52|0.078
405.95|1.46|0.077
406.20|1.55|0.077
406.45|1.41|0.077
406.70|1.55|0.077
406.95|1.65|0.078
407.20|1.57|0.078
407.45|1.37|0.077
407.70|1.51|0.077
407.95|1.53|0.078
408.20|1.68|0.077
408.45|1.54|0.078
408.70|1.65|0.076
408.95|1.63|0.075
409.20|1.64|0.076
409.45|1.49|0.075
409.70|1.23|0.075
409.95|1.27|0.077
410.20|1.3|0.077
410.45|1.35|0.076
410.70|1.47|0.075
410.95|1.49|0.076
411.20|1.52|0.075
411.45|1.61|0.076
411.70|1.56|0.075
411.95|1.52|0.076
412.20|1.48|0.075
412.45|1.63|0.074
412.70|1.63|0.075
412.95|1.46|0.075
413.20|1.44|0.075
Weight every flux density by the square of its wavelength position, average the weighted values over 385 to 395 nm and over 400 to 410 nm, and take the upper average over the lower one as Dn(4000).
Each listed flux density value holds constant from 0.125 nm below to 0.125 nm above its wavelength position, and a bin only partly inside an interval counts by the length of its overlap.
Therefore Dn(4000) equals 1.51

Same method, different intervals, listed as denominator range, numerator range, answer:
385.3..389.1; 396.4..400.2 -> 1.24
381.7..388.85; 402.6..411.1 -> 1.62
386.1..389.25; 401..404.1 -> 1.68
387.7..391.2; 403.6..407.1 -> 1.54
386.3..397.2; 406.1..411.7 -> 1.48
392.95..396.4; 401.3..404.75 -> 1.55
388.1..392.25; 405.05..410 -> 1.41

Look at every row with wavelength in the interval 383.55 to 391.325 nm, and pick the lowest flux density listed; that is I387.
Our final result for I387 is 0.829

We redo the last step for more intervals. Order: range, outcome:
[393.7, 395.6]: 1.1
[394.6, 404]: 0.761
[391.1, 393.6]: 0.711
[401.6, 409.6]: 1.37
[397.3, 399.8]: 1.04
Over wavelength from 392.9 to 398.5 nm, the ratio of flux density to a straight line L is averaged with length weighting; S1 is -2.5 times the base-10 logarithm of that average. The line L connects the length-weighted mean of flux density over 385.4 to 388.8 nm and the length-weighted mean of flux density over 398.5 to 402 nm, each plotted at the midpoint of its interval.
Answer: 0.28 mag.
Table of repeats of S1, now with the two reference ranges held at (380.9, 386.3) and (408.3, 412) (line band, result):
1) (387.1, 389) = 0.15 mag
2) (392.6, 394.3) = 0.30 mag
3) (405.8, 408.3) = -0.06 mag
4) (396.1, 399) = 0.17 mag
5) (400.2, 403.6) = -0.20 mag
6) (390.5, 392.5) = -0.09 mag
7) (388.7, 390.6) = 0.04 mag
